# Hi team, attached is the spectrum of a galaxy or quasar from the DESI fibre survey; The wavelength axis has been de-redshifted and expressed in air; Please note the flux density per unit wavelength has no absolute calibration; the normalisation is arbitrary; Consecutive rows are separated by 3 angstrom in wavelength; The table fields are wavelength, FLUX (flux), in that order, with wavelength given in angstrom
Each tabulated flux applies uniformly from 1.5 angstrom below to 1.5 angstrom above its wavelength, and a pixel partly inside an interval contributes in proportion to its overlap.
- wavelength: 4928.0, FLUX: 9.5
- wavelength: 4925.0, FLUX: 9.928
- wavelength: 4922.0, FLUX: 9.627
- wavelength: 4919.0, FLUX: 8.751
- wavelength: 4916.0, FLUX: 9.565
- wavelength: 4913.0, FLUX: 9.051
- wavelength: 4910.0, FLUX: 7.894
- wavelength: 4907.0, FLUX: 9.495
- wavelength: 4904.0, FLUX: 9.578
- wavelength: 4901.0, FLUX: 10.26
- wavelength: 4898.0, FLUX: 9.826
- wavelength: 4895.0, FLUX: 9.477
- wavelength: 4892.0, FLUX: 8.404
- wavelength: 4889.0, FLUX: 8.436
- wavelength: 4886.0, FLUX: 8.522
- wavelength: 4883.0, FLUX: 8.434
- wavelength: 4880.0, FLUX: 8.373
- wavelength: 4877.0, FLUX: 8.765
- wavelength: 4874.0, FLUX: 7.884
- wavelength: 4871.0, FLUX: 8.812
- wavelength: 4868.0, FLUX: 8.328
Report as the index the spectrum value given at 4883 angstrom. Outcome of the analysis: 8.434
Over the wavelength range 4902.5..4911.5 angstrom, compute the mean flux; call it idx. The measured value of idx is 8.99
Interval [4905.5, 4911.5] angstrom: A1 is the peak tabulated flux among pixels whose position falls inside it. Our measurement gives 9.495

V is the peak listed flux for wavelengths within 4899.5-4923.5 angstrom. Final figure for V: 10.26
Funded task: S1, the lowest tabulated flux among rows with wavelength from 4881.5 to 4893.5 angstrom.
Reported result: 8.404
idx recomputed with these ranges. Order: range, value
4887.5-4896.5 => 8.77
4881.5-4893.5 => 8.45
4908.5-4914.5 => 8.47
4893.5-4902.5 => 9.85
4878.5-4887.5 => 8.44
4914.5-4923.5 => 9.31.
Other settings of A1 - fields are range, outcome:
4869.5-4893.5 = 8.812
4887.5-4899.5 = 9.826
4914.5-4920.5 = 9.565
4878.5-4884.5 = 8.434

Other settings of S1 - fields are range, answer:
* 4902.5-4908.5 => 9.495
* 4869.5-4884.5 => 7.884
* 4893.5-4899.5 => 9.477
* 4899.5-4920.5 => 7.894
